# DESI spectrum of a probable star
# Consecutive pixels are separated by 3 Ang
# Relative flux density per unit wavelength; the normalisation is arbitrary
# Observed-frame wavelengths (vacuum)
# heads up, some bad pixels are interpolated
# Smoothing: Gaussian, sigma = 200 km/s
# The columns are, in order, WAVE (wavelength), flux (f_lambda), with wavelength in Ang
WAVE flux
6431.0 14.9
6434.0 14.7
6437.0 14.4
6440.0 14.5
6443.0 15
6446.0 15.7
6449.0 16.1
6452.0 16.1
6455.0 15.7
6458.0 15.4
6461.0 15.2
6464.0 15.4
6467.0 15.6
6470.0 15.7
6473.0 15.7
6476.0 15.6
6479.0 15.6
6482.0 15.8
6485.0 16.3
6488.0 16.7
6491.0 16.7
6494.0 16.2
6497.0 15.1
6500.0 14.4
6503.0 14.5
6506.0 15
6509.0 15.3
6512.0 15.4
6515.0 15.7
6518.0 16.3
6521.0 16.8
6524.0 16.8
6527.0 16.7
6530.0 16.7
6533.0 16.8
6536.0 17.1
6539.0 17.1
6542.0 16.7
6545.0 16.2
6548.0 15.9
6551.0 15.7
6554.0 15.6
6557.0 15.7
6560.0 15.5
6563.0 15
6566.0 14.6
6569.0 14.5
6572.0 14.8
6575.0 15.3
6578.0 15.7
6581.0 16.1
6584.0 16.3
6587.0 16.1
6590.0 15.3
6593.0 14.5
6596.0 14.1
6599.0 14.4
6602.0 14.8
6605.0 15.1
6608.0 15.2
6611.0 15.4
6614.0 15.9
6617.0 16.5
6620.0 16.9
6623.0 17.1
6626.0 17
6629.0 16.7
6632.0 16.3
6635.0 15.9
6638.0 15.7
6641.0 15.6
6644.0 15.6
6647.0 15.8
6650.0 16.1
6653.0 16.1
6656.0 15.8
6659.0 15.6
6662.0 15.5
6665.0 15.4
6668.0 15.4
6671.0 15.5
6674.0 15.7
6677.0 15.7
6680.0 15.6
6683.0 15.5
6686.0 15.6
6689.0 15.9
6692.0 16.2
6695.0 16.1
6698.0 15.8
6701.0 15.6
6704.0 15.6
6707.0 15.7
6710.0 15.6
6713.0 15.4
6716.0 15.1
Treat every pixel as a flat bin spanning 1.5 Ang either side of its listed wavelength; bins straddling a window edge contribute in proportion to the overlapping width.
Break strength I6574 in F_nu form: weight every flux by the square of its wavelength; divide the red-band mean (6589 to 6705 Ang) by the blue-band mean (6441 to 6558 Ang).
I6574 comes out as 1.03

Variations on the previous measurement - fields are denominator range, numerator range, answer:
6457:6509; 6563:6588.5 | 1.02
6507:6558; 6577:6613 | 0.96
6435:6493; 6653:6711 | 1.07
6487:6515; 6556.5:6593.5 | 1.02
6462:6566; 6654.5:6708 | 1.04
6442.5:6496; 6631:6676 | 1.05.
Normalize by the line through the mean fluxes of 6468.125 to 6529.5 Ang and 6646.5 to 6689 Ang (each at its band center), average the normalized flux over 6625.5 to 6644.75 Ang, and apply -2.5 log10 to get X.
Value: -0.03 mag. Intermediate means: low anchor 15.8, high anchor 15.7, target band 16.1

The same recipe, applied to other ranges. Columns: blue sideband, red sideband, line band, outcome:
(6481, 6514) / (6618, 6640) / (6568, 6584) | 0.050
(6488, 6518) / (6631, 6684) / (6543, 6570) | 0.007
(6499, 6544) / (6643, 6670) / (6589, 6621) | 0.042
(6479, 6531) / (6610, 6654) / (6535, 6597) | 0.029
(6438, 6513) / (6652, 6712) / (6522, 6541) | -0.086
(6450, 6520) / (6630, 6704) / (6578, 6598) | 0.021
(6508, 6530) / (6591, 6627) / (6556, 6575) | 0.059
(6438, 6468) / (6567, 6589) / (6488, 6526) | -0.018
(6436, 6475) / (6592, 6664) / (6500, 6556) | -0.035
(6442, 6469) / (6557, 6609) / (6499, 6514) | 0.032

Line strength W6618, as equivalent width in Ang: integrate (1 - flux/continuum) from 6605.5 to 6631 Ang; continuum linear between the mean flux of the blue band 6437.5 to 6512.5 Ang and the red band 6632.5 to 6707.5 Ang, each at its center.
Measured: -1.0 Ang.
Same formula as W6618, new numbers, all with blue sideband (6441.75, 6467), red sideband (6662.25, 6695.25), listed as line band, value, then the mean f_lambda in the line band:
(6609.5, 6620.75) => -0.35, 16.1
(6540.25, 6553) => -0.41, 16.1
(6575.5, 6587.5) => -0.27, 16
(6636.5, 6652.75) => -0.14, 15.8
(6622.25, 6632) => -0.73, 16.8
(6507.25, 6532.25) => -0.98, 16.2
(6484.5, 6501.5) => -0.30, 15.9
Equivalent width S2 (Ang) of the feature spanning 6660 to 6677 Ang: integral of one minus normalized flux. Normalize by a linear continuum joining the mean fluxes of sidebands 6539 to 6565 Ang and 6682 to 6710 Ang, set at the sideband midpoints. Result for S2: 0.3 Ang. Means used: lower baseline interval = 15.8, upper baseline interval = 15.8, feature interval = 15.5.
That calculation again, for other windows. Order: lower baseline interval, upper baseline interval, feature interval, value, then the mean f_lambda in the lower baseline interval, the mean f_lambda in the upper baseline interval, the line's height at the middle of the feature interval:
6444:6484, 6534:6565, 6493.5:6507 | 0.7 Ang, 15.7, 16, 15.8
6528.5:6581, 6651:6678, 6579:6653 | -0.2 Ang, 15.8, 15.6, 15.7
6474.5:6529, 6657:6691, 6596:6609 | 0.8 Ang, 15.8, 15.6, 15.7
